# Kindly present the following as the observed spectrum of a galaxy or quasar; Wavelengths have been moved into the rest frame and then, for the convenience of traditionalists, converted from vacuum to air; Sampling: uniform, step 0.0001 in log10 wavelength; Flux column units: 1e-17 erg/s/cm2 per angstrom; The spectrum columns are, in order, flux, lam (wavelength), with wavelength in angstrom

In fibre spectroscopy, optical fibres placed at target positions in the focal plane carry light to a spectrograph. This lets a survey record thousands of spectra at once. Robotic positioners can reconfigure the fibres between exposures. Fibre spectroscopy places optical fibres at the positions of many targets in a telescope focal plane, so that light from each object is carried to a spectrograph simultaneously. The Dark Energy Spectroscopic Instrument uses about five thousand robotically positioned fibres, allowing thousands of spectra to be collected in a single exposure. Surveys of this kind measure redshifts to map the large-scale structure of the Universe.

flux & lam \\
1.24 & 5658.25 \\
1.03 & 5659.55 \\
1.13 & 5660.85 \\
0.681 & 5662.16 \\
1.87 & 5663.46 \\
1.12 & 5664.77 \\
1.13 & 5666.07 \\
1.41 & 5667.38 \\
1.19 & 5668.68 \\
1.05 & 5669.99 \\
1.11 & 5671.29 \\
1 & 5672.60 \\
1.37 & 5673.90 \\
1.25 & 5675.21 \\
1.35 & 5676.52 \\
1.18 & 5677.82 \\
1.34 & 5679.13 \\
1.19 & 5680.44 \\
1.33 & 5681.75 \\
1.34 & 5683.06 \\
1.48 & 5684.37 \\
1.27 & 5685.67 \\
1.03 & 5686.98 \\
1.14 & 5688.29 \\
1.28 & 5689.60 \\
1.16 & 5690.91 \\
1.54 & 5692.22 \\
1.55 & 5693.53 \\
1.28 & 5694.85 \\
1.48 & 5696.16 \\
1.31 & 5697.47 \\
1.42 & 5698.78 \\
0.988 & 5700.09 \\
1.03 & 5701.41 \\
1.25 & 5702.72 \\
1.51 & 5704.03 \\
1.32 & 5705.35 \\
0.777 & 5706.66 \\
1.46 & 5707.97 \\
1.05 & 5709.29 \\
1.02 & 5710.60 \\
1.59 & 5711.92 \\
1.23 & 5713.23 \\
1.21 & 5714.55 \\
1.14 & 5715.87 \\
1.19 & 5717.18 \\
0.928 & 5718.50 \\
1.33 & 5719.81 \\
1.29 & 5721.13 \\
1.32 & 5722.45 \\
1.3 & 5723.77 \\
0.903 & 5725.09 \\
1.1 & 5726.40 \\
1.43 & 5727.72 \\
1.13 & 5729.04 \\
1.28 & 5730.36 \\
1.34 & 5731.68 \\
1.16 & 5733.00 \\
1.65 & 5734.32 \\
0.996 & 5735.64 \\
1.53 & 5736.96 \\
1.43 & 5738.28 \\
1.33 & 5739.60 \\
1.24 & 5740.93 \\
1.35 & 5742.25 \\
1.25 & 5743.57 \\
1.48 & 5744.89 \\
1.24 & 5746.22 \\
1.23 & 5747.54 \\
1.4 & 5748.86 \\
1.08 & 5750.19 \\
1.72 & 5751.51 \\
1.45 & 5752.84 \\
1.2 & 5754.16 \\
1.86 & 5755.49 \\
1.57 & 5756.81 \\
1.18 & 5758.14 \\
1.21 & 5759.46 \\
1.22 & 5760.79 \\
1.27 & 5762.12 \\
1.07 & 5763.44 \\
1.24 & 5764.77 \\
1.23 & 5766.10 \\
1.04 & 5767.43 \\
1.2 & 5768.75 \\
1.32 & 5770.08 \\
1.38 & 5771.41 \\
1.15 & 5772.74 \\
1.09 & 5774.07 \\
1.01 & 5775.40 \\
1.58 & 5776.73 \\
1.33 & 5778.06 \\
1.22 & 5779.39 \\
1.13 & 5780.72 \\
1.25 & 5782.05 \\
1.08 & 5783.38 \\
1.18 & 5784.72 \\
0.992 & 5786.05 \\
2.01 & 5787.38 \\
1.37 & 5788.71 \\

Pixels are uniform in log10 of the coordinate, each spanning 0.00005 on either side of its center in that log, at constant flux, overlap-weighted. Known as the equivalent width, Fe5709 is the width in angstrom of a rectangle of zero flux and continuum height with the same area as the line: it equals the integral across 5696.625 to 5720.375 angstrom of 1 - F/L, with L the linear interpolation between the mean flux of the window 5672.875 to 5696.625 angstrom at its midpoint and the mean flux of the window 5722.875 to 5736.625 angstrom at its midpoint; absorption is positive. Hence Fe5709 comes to 1.09 angstrom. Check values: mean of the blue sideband 1.3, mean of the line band 1.21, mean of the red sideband 1.24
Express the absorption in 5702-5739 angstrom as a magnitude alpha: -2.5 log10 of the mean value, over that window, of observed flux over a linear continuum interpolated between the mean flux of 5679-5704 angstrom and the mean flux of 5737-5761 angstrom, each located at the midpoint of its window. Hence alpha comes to 0.07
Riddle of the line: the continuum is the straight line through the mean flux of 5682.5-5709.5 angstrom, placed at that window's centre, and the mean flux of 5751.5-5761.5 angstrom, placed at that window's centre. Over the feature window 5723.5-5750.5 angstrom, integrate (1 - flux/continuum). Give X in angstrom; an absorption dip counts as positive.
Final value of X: 1.6 angstrom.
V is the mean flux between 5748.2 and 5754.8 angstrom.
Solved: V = 1.37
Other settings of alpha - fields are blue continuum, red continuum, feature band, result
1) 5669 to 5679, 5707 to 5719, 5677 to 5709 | -0.07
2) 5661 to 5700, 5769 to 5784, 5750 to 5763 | -0.12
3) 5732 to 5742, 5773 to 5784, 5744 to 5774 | -0.03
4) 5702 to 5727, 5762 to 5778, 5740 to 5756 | -0.13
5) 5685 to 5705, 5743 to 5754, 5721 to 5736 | 0.07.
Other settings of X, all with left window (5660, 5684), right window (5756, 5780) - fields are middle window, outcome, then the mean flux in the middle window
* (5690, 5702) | -0.75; 1.31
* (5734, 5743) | -0.80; 1.35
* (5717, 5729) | 0.38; 1.2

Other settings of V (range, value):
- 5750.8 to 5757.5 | 1.55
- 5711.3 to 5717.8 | 1.27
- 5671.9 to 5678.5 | 1.23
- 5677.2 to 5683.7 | 1.27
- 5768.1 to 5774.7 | 1.23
